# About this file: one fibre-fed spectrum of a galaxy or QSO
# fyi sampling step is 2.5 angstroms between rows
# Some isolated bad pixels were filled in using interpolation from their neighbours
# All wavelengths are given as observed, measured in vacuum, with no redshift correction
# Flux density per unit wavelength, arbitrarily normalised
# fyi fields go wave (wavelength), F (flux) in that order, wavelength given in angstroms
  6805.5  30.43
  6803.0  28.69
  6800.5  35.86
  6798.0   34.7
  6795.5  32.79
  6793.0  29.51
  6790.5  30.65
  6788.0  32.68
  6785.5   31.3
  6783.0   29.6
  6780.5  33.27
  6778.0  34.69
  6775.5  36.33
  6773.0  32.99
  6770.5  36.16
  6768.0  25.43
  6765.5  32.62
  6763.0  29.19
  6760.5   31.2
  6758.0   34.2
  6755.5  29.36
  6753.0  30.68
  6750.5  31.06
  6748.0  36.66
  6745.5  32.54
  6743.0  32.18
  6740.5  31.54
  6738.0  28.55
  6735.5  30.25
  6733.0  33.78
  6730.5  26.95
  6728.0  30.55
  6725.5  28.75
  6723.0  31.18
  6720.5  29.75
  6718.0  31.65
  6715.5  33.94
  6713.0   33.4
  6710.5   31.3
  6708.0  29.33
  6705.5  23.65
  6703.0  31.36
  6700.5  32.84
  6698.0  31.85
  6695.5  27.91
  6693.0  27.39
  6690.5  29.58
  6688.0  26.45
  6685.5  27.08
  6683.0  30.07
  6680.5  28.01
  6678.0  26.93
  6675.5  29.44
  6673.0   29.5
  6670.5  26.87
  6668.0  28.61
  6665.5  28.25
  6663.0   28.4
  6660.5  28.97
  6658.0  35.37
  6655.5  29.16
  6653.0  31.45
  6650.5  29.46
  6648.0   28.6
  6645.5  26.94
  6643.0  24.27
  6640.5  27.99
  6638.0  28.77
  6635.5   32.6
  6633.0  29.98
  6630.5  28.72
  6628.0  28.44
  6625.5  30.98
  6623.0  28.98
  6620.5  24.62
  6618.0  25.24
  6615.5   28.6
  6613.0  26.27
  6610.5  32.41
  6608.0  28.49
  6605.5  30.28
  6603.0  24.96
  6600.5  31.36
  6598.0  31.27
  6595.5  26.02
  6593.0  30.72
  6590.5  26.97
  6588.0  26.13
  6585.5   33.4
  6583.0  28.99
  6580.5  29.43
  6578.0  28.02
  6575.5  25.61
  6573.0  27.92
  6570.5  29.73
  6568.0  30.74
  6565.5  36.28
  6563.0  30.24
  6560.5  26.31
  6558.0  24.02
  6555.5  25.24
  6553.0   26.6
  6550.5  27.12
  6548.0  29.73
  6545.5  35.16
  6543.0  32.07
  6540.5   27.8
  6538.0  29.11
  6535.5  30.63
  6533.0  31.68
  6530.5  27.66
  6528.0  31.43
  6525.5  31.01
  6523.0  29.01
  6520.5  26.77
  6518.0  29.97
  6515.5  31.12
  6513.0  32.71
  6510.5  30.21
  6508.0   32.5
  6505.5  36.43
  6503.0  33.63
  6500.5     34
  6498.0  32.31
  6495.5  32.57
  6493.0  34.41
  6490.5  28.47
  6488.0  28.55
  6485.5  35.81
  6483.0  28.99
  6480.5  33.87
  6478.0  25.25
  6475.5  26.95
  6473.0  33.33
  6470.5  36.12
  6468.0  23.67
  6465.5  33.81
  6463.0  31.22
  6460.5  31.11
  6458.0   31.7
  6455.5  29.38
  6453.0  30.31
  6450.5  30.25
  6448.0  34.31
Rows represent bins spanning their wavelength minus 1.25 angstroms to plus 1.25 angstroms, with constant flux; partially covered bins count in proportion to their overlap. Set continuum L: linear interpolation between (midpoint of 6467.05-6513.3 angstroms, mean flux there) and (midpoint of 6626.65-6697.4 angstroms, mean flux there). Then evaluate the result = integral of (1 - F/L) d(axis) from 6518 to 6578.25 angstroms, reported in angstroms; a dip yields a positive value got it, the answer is 2.86 angstroms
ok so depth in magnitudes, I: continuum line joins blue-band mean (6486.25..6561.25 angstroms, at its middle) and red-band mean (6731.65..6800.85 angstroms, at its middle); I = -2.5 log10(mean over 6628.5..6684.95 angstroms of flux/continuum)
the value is 0.083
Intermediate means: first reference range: 30.3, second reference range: 32.1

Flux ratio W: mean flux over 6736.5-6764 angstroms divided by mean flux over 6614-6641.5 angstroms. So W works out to 1.1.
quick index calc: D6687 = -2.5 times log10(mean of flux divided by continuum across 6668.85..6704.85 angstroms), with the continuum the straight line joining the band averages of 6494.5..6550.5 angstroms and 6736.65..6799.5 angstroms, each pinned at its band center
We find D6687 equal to 0.10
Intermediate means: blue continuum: 31.2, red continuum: 32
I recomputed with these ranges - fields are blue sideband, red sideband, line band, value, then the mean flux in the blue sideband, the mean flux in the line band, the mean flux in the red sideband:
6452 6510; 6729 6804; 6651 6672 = 0.07 mag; 31.5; 29.6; 31.9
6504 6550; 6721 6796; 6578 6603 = 0.07 mag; 30.8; 29.1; 31.5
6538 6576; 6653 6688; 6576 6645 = 0.01 mag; 29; 28.6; 29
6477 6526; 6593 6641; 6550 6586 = 0.05 mag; 31.4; 28.6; 28.8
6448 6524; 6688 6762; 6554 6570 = 0.08 mag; 31.2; 28.8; 30.7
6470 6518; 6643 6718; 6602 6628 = 0.08 mag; 31.8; 28.1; 29.3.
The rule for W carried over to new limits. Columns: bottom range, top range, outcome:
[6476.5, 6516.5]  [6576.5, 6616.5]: 0.91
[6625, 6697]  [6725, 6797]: 1.10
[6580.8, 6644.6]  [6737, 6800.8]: 1.12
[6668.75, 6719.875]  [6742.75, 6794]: 1.09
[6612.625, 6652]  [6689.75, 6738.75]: 1.07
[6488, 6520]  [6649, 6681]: 0.91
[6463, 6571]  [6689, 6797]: 1.02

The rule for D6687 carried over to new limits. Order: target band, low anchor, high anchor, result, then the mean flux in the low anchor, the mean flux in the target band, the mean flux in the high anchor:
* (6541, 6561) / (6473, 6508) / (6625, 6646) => 0.079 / 31.7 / 28.3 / 28.7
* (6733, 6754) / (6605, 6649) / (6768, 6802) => -0.006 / 28.4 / 31.8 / 32.8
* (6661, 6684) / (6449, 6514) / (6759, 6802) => 0.127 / 31.5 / 28.5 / 32.3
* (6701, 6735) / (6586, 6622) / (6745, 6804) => 0.014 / 28.2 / 30.5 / 32.2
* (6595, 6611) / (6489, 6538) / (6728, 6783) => 0.080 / 31.3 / 29.3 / 31.8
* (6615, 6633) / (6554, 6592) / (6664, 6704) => 0.026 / 28.6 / 28.1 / 28.9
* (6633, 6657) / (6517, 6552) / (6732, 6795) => 0.070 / 29.9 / 28.9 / 31.9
